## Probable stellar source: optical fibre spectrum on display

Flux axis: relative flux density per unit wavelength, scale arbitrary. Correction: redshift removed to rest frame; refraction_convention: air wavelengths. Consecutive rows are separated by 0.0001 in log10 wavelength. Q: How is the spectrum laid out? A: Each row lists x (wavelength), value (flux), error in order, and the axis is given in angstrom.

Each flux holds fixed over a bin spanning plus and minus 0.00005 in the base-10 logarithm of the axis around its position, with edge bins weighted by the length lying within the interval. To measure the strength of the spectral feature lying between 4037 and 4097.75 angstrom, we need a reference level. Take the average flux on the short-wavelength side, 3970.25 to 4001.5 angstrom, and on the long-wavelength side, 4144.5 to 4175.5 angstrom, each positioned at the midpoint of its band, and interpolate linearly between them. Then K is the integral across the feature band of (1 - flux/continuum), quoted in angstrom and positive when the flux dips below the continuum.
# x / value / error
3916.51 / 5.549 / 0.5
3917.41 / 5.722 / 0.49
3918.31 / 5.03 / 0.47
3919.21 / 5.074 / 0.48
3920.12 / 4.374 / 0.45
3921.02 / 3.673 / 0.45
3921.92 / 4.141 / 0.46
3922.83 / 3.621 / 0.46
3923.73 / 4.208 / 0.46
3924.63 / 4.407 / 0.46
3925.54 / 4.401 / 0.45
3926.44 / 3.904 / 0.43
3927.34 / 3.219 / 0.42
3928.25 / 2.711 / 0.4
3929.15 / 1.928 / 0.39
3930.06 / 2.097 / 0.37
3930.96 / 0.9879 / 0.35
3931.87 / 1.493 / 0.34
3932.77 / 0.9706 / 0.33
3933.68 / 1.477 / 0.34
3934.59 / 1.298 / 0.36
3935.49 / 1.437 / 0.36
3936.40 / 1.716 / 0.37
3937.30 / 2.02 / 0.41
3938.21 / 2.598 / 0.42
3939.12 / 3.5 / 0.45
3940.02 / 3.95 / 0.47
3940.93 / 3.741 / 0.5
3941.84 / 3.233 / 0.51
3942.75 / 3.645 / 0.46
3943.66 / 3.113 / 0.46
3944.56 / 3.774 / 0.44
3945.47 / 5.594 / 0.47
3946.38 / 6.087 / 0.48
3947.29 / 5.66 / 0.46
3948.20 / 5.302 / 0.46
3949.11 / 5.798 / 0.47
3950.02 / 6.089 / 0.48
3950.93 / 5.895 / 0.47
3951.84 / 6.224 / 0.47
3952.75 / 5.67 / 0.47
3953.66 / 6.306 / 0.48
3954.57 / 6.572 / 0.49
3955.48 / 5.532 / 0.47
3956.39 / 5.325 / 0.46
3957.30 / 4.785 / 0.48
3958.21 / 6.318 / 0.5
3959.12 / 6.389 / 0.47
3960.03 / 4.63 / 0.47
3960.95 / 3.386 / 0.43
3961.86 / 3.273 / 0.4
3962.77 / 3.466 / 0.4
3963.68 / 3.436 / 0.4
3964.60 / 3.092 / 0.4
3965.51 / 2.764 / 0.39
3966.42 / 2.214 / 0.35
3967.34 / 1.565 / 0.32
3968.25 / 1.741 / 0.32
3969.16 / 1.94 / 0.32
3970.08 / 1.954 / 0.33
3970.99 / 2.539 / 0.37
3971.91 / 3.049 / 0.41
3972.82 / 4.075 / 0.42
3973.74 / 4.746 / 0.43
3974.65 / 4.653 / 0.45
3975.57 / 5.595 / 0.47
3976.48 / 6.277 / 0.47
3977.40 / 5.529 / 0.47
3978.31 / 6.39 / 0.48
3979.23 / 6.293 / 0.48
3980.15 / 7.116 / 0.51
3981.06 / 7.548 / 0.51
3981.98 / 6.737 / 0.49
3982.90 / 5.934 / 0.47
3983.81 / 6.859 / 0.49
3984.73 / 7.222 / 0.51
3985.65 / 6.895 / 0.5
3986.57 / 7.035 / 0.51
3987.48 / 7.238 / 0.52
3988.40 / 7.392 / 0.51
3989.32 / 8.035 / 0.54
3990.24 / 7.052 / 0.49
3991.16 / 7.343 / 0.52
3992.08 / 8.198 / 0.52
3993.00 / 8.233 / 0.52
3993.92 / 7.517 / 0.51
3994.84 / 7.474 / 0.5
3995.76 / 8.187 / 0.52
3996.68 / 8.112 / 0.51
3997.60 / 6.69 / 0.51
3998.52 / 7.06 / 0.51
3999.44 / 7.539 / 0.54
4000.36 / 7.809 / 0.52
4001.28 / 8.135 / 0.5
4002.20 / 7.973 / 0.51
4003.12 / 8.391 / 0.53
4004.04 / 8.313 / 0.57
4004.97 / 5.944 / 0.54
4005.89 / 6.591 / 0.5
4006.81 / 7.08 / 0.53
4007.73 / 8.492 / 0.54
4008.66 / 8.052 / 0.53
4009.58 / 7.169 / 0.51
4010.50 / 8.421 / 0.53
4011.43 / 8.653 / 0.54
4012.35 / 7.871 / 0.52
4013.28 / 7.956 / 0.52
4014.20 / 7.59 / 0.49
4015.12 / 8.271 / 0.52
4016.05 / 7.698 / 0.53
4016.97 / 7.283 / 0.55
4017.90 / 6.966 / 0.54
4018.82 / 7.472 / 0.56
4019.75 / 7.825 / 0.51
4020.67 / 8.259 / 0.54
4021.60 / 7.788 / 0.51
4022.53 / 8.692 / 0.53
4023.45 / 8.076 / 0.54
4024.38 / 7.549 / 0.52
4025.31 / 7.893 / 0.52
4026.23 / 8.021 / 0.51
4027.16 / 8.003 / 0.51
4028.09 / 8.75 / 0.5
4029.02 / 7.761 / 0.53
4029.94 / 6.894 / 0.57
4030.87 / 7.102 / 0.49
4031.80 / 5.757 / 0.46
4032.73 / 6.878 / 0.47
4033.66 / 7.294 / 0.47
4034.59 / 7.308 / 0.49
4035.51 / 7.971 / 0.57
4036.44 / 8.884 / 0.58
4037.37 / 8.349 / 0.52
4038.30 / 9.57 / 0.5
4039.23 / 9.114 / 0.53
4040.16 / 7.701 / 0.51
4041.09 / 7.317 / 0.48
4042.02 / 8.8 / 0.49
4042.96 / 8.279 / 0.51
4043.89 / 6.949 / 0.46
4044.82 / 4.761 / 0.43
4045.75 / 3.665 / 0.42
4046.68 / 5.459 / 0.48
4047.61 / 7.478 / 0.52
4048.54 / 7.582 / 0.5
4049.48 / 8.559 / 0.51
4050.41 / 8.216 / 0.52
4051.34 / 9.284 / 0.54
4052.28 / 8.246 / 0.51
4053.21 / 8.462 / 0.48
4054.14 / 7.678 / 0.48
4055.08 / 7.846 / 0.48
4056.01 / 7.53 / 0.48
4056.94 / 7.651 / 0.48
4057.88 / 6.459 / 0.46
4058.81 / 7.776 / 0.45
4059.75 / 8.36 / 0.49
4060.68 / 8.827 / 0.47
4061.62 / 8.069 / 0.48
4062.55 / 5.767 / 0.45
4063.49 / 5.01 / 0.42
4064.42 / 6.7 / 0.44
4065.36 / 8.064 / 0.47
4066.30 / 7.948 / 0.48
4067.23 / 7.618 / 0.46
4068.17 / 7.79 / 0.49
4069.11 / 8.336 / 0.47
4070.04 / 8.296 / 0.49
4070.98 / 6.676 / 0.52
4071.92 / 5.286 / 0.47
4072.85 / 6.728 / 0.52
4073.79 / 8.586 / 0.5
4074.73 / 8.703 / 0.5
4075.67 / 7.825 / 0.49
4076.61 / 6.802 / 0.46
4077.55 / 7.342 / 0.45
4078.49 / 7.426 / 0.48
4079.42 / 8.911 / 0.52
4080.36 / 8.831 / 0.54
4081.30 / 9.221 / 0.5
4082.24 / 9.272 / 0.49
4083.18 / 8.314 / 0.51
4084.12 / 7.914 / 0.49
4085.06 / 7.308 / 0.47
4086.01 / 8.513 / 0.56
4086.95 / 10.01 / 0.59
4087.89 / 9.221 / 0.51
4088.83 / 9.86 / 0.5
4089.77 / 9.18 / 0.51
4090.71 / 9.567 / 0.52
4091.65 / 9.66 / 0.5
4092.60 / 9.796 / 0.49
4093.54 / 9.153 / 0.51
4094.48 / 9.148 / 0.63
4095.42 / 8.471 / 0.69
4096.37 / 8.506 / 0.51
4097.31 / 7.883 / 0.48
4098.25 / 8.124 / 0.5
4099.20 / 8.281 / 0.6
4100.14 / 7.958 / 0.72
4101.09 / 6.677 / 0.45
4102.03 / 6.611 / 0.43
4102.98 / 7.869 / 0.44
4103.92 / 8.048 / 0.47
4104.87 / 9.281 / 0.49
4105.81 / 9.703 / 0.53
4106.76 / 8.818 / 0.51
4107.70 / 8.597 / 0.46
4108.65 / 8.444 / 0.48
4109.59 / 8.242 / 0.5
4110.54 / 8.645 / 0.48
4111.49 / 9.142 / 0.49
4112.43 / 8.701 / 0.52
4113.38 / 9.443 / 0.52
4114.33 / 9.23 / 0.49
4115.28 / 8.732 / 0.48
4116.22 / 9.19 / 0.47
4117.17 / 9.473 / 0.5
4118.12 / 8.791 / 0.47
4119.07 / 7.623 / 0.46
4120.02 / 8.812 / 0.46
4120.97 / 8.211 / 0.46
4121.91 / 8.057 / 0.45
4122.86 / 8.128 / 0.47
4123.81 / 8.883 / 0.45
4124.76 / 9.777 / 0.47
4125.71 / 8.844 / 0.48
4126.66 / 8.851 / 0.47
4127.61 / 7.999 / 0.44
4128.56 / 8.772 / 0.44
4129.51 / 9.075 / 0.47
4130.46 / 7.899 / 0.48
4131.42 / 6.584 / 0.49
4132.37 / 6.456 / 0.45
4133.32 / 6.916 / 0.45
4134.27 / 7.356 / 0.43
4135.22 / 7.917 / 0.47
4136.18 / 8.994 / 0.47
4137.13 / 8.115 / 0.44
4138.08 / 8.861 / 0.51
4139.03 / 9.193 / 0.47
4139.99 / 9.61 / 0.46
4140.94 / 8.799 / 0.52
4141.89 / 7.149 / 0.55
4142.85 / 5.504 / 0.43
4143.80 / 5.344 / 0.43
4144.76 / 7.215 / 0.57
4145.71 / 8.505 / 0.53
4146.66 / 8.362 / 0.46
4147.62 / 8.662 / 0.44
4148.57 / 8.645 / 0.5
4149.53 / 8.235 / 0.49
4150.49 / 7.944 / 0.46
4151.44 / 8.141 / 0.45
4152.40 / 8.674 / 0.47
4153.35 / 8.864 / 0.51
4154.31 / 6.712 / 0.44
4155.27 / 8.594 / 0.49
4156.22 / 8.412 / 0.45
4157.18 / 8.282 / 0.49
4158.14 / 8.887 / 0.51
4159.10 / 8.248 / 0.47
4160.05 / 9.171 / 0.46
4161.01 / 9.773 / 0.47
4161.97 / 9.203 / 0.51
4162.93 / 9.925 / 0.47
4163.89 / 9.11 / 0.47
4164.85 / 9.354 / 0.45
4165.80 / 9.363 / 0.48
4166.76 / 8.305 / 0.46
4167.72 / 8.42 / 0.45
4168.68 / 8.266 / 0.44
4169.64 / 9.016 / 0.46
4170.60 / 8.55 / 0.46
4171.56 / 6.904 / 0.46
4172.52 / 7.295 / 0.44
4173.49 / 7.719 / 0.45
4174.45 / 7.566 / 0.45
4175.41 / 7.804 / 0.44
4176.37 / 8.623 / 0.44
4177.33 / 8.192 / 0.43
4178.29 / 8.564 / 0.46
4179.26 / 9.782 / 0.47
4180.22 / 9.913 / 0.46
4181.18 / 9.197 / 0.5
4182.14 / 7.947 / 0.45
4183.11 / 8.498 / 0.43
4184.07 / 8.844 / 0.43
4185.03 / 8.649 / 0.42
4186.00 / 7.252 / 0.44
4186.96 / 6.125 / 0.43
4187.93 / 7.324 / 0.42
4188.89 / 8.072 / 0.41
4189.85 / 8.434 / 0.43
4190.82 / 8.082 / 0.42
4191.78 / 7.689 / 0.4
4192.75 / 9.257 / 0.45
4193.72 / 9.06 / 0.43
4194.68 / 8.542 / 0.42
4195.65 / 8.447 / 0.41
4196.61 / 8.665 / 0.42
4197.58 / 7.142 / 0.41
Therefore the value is -4.0 angstrom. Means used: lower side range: 6.61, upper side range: 8.45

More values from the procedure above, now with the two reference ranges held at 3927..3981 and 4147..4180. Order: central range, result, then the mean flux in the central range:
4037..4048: -2.6 angstrom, 7.27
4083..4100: -4.6 angstrom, 8.82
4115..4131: -2.1 angstrom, 8.65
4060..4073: -1.7 angstrom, 7.26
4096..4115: -3.0 angstrom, 8.41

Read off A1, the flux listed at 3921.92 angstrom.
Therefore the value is 4.141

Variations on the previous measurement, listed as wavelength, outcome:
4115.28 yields 8.732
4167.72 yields 8.42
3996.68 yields 8.112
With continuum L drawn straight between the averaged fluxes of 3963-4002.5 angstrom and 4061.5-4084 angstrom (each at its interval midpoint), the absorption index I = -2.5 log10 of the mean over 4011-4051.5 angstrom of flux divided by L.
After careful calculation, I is -0.13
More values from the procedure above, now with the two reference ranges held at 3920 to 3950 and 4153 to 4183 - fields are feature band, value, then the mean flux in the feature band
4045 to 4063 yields -0.234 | 7.48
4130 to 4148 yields 0.024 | 7.75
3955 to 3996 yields -0.239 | 5.39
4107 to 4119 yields -0.201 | 8.84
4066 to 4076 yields -0.187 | 7.61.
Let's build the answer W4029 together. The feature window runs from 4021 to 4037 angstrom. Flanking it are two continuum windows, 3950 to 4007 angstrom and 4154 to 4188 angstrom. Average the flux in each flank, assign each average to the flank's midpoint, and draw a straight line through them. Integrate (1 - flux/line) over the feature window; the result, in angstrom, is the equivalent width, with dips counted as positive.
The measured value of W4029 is -2.82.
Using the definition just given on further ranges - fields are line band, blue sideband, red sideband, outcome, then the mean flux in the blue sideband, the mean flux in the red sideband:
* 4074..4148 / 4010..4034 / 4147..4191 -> -2.3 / 7.72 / 8.43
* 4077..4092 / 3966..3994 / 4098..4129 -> -1.6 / 5.62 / 8.55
